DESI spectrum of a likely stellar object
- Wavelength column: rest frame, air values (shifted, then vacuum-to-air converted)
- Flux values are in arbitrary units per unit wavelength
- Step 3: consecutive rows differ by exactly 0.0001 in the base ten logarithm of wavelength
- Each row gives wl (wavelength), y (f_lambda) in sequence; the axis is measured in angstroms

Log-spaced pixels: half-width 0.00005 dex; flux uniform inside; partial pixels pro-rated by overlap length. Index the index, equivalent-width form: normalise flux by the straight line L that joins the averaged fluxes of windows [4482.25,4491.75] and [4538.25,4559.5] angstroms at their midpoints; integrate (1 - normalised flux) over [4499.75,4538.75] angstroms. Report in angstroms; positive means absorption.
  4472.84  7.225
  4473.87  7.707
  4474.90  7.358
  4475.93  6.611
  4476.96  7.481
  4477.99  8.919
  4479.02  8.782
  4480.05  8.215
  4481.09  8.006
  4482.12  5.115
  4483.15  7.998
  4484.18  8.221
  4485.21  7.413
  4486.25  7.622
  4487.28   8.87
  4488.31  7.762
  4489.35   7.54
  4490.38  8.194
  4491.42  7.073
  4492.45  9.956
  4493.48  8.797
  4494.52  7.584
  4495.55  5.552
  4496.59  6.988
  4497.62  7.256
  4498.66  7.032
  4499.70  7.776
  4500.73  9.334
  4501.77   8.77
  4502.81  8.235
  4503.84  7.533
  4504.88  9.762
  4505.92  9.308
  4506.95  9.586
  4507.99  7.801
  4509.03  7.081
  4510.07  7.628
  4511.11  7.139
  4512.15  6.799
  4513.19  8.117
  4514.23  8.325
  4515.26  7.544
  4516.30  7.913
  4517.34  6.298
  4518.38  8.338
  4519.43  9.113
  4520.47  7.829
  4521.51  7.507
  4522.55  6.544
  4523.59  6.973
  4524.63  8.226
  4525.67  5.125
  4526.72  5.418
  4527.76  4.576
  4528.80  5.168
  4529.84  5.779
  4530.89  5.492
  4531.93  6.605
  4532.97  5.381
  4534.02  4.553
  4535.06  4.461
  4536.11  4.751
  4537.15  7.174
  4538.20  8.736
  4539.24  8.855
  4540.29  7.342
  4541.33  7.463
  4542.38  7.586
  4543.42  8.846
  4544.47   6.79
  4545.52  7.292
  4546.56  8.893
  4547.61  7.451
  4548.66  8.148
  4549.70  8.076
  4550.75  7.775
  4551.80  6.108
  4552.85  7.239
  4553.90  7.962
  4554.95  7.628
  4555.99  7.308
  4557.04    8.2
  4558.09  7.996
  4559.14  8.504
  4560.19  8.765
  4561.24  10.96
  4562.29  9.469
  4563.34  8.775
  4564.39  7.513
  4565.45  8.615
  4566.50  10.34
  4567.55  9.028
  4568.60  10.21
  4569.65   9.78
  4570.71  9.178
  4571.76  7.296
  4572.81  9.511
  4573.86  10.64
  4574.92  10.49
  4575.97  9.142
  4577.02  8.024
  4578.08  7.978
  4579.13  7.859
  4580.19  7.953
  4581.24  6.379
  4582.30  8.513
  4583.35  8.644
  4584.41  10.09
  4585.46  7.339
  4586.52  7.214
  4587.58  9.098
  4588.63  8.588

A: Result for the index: 3.0 angstroms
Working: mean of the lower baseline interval 7.76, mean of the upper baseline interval 7.79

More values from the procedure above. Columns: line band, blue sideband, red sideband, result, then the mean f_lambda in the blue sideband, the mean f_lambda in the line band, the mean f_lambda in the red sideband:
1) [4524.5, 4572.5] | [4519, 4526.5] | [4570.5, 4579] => 3.54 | 7.23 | 7.55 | 8.98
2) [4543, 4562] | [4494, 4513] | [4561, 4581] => 1.52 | 7.85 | 8.01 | 9.03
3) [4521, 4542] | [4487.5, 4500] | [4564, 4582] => 4.85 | 7.65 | 6.32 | 8.82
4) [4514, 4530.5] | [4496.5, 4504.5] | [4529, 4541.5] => 0.18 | 7.95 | 6.88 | 6.32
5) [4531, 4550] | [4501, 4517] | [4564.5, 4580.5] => 3.30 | 8.1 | 7.09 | 9.04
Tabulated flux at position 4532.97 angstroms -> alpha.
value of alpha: 5.381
